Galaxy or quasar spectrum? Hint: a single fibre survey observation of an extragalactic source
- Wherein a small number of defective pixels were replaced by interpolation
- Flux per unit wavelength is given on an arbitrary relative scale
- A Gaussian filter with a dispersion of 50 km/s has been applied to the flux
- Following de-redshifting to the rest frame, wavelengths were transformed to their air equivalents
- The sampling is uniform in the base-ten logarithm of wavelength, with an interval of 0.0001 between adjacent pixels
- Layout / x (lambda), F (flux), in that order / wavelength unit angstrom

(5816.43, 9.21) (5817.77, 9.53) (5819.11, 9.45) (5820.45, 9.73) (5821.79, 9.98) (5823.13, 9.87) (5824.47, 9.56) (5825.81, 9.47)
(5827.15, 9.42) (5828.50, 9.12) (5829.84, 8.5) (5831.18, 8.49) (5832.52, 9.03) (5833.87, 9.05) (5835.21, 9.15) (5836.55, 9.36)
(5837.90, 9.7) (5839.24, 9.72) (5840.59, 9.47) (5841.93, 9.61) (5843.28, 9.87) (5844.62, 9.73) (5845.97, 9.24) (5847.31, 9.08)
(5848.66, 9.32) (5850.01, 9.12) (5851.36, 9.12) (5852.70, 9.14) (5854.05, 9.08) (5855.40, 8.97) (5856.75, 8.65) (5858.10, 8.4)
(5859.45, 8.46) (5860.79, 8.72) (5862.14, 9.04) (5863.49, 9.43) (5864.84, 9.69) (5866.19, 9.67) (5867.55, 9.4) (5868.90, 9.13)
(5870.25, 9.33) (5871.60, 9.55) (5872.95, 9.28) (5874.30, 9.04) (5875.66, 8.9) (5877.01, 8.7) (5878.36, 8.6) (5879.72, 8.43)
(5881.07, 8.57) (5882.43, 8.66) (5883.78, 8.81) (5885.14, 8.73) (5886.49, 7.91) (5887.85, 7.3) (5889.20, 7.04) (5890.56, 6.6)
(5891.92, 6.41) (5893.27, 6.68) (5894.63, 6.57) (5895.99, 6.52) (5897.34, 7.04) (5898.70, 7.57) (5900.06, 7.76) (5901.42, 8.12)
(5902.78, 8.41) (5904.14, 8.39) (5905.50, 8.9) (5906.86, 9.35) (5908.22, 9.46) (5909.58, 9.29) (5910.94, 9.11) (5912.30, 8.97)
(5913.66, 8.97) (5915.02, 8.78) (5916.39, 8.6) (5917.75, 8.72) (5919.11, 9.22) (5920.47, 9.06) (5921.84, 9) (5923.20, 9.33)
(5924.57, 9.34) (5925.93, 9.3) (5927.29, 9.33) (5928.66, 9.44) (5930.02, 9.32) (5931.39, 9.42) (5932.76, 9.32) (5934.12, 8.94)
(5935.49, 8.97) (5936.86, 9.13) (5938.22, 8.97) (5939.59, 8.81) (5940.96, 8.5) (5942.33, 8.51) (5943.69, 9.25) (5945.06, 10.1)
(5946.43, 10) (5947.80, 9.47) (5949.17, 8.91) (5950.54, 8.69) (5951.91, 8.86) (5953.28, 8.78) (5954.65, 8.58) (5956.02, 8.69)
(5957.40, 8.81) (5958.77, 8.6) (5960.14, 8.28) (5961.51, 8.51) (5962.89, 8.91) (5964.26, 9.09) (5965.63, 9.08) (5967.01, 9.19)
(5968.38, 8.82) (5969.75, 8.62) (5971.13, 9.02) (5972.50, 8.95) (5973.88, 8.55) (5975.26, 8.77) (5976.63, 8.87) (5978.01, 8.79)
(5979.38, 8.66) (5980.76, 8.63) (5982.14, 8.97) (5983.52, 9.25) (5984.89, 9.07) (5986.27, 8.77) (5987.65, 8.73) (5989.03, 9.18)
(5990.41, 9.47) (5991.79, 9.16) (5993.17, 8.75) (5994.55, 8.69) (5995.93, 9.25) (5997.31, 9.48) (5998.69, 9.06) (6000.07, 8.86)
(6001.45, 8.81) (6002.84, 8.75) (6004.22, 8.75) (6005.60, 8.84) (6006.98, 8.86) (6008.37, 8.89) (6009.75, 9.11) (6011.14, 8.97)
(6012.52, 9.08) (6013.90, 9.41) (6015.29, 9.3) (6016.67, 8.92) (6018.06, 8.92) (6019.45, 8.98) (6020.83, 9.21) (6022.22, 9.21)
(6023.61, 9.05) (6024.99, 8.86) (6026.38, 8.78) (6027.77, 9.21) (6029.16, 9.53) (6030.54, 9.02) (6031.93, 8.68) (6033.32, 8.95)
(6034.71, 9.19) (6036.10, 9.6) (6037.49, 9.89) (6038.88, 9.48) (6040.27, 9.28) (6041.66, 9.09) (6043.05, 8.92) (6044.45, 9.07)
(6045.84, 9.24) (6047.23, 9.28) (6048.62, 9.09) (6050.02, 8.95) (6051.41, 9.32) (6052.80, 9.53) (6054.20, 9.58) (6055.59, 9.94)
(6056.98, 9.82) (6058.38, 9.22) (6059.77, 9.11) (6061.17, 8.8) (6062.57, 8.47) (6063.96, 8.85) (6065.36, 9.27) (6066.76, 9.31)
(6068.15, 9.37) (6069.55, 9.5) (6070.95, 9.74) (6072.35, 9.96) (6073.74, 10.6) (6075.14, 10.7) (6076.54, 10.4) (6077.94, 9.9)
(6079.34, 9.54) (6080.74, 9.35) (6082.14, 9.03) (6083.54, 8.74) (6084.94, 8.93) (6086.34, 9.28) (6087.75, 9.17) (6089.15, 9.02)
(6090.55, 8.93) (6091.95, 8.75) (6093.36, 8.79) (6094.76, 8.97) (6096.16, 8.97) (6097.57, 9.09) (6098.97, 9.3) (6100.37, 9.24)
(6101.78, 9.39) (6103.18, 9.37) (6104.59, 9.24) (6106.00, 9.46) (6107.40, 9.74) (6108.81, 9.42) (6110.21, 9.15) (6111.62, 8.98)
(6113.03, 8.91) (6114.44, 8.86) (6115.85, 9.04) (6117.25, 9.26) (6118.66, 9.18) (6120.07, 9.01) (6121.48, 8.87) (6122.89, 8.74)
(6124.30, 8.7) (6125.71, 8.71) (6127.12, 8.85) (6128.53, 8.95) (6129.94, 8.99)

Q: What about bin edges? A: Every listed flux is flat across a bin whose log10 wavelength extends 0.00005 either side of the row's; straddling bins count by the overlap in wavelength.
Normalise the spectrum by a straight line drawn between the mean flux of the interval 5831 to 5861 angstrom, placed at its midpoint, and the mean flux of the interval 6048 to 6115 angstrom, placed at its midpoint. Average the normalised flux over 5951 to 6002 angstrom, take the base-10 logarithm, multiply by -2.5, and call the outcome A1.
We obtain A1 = 0.04 mag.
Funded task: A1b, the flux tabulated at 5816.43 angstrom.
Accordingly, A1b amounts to 9.21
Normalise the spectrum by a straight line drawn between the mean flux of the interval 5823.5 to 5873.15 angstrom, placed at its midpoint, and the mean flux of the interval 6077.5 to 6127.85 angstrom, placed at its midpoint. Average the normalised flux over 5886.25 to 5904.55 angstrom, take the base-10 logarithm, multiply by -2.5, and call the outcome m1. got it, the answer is 0.25 mag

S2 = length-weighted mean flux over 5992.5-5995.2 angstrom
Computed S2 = 8.72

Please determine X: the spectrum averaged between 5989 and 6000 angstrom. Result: 9.11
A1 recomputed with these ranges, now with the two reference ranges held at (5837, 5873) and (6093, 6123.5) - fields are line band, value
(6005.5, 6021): 0.017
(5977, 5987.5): 0.040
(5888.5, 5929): 0.107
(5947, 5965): 0.051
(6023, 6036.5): 0.012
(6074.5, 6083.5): -0.066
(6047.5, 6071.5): -0.014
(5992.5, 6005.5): 0.031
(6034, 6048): -0.015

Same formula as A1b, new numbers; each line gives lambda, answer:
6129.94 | 8.99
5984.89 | 9.07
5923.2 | 9.33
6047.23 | 9.28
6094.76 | 8.97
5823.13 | 9.87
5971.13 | 9.02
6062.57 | 8.47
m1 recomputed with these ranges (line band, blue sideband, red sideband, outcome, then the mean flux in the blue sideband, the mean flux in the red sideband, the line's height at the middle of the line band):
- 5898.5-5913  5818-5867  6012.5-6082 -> 0.07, 9.26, 9.33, 9.28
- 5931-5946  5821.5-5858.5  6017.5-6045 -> 0.01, 9.26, 9.15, 9.2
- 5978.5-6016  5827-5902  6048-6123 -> 0.01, 8.67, 9.28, 9.04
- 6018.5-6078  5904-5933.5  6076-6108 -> -0.02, 9.13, 9.24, 9.21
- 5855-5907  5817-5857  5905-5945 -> 0.11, 9.32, 9.1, 9.21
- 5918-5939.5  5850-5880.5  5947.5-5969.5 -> -0.04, 9.03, 8.82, 8.89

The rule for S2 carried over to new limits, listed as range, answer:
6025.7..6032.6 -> 9.05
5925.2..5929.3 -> 9.36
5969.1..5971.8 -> 8.8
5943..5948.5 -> 9.71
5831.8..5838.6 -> 9.26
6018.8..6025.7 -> 9.07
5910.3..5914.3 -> 9.02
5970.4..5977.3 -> 8.83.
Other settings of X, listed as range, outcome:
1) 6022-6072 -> 9.23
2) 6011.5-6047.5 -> 9.16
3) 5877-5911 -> 8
